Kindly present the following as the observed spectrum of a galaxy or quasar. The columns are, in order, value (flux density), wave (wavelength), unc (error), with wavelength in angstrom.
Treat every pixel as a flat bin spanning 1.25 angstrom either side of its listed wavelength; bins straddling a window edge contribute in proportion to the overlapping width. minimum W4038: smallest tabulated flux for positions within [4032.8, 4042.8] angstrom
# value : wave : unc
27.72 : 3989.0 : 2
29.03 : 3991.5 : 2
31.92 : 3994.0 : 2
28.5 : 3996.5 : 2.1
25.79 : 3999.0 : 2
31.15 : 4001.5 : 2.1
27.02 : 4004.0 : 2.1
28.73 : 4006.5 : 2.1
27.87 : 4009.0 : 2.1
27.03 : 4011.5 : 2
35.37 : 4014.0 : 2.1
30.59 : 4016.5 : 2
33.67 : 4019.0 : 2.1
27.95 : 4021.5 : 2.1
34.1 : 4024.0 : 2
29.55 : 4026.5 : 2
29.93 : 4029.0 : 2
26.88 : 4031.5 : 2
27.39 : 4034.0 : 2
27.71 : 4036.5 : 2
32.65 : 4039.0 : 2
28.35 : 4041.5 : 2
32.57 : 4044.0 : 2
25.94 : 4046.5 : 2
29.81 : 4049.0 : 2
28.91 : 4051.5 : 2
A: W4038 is 27.39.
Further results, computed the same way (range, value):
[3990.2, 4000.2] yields 25.79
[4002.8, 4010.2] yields 27.02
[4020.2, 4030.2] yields 27.95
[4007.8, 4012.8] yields 27.03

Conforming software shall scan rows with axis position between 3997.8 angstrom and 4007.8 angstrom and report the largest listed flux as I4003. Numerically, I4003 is 31.15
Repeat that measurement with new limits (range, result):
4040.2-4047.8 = 32.57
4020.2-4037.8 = 34.1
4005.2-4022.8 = 35.37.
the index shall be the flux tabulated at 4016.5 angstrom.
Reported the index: 30.59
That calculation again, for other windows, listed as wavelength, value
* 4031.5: 26.88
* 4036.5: 27.71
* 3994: 31.92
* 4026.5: 29.55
